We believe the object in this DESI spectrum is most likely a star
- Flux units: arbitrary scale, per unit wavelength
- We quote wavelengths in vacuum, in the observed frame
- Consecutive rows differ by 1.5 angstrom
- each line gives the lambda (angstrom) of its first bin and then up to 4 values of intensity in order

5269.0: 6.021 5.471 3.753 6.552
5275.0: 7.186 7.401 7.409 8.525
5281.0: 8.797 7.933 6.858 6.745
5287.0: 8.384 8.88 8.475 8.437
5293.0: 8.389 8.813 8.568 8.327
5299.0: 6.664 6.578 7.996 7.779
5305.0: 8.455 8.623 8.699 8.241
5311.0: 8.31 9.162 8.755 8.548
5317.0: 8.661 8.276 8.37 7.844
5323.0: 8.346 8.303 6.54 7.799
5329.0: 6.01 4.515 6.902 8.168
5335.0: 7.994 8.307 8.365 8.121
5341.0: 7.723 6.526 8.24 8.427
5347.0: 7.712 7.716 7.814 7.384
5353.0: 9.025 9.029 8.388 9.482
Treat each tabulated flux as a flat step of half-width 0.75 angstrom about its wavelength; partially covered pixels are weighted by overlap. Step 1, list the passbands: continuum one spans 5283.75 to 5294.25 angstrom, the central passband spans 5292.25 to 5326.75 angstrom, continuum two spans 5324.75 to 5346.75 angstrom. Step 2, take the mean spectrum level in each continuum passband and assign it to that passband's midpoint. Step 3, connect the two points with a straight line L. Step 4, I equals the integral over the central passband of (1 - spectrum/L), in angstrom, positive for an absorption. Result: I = -1.64 angstrom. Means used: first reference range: 8.12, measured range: 8.18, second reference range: 7.43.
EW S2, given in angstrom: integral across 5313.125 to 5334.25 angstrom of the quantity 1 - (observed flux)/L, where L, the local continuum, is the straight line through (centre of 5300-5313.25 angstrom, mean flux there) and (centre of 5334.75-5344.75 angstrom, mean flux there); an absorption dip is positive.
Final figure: 1.1 angstrom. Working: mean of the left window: 8.24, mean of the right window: 7.89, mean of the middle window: 7.65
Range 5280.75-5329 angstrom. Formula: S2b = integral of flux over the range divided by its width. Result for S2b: 8.1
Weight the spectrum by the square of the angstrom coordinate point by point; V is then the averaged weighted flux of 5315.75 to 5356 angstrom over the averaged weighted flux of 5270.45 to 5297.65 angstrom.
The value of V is 1.04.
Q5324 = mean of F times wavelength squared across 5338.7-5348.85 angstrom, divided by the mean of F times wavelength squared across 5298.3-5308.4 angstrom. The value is 1.01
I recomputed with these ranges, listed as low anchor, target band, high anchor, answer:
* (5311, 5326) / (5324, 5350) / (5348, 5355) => 2.4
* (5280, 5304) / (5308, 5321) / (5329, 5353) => -1.2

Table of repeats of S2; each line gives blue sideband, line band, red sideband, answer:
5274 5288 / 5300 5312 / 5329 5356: -0.7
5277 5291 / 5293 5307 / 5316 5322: 0.3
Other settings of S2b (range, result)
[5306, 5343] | 7.89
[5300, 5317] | 8.33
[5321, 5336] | 7.25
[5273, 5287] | 7.55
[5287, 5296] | 8.58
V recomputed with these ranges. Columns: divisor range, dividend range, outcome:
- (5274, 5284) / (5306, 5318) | 1.12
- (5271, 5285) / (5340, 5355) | 1.15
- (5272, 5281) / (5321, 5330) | 1.04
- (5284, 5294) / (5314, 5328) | 1.01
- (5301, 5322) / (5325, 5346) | 0.89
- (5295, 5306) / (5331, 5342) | 1.02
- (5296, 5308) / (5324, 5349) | 0.96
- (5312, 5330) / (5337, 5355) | 1.01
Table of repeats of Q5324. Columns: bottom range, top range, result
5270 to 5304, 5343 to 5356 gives 1.10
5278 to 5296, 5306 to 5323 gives 1.05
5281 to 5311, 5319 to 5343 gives 0.94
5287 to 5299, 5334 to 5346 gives 0.96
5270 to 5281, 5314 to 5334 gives 1.14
